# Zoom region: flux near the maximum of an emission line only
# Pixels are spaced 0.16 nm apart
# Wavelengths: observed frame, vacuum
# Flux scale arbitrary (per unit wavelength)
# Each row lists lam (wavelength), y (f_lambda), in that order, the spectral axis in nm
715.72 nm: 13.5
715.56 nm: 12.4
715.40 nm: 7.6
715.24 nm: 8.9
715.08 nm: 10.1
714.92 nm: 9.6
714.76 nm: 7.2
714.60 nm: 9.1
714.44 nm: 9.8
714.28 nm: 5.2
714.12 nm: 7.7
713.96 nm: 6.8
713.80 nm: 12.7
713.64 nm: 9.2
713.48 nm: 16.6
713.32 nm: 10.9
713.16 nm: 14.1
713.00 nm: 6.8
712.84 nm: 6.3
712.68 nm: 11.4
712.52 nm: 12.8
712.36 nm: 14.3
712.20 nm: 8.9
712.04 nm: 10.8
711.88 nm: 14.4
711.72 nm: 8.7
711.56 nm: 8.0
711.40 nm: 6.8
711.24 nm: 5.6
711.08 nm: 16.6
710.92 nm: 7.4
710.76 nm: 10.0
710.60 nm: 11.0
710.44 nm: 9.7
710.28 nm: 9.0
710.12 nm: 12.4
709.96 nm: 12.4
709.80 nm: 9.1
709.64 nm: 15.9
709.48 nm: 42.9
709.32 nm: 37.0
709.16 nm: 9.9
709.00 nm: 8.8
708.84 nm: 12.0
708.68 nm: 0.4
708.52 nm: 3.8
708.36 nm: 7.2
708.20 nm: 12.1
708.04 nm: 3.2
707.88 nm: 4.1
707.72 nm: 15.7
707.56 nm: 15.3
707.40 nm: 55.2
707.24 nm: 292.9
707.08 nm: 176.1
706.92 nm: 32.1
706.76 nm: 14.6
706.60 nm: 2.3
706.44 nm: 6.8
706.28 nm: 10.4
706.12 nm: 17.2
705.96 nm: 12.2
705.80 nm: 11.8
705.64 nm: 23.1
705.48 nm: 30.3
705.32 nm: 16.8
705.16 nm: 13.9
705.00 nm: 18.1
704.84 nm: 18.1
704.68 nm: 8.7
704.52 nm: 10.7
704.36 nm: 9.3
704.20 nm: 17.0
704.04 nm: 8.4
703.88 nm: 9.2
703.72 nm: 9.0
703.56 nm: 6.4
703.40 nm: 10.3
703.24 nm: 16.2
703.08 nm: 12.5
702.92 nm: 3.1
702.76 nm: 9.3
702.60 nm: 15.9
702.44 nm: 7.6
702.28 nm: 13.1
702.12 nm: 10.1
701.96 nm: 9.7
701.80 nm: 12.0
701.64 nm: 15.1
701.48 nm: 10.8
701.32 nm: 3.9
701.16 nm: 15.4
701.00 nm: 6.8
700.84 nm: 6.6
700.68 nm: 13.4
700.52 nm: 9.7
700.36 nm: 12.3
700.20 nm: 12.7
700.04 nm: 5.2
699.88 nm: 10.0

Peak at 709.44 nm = [N II] 6583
